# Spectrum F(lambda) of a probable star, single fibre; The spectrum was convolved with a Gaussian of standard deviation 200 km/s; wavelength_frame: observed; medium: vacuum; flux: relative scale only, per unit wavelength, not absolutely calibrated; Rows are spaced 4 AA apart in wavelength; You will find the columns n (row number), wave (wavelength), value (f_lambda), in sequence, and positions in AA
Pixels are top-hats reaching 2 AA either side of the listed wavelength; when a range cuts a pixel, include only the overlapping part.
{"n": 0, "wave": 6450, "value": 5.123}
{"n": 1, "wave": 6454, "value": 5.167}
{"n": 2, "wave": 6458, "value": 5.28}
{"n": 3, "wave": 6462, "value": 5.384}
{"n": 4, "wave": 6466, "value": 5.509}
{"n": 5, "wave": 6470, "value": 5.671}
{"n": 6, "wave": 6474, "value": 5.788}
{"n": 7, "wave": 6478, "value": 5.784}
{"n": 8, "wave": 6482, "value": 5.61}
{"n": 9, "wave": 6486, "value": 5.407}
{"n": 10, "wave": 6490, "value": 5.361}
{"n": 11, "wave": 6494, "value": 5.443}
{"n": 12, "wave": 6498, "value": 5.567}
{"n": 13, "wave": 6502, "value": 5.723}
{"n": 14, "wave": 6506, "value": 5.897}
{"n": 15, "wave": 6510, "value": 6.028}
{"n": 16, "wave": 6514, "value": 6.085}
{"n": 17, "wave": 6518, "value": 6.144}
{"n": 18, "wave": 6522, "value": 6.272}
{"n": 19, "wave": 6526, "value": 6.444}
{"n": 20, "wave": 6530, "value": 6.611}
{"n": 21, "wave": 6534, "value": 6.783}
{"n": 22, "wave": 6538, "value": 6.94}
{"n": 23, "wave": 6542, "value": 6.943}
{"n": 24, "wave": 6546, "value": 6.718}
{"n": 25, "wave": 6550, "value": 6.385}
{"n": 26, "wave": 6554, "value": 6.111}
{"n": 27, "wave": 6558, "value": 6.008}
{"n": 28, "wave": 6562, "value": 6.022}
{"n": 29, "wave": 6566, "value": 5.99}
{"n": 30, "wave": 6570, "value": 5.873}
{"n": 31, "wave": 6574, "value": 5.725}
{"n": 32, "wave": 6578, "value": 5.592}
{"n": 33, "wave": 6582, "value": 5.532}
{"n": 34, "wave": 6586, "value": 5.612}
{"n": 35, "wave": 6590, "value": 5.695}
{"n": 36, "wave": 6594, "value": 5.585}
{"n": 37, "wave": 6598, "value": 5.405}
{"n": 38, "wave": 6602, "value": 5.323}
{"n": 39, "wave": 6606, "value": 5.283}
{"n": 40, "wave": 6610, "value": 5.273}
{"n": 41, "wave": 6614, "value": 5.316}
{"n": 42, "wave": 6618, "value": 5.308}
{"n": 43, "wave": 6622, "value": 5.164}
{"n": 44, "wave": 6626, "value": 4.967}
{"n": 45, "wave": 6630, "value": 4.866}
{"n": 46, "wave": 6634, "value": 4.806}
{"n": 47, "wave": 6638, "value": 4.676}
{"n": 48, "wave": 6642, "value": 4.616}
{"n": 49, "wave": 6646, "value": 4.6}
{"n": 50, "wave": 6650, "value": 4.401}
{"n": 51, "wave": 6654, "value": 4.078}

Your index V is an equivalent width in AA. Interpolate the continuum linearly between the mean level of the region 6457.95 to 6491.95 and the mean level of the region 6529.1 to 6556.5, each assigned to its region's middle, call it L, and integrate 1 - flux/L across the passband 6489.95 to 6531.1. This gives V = 1.0 AA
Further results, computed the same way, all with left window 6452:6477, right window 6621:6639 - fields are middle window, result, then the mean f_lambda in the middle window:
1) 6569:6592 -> -2.7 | 5.66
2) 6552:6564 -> -2.1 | 6.05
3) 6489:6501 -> -0.3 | 5.49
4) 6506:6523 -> -2.5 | 6.1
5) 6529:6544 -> -4.6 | 6.83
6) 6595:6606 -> -0.8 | 5.37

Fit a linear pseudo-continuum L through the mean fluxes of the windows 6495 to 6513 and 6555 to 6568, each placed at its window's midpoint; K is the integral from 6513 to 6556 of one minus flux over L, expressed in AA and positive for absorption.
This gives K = -4.3 AA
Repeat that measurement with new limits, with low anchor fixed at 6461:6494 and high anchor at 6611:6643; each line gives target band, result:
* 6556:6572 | -2.3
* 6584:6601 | -1.5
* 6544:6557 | -2.7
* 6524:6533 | -2.0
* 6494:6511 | -0.9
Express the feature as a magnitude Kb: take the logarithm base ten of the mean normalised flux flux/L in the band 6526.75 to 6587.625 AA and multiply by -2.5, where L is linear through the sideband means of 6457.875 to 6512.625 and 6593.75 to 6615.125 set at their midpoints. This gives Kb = -0.14 mag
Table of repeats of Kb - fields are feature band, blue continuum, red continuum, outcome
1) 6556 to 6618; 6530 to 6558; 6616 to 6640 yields 0.03 mag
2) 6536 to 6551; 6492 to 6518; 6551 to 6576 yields -0.15 mag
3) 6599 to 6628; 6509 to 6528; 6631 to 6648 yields -0.05 mag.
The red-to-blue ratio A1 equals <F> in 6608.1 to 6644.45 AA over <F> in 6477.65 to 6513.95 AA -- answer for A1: 0.9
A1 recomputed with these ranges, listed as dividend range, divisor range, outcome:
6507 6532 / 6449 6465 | 1.19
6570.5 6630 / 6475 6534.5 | 0.91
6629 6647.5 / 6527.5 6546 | 0.69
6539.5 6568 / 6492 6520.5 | 1.08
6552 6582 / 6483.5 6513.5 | 1.04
